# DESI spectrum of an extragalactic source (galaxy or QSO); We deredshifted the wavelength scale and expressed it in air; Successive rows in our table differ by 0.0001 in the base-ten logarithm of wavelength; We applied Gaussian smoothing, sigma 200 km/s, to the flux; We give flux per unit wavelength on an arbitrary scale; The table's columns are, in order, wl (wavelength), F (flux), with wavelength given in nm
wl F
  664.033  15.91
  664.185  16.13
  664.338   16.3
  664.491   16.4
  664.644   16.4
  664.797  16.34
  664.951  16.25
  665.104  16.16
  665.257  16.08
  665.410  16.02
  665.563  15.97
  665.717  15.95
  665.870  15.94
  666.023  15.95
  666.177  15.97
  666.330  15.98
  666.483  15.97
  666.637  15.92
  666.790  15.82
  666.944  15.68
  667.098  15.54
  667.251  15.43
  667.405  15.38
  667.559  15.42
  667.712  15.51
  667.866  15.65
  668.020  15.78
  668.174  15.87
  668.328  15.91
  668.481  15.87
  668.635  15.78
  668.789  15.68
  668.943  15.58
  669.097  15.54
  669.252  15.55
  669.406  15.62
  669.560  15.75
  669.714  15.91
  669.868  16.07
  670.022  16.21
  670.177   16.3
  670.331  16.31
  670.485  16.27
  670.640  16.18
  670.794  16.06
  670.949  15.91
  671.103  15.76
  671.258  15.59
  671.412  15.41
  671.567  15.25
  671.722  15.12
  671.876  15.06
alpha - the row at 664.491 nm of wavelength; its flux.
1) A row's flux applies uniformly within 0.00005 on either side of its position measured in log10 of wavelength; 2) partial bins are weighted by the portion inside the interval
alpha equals 16.4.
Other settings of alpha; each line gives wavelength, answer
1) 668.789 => 15.68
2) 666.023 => 15.95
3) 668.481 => 15.87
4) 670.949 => 15.91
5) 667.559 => 15.42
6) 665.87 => 15.94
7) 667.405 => 15.38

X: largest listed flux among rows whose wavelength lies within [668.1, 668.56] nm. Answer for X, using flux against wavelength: 15.91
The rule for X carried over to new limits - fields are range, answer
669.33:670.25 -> 16.3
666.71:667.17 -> 15.82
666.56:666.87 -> 15.92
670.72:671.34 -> 16.06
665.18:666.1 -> 16.08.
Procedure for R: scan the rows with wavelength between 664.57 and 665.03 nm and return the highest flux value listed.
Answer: 16.4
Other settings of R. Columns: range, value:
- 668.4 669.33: 15.87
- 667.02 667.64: 15.54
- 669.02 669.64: 15.75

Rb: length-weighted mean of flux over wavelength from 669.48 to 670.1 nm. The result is 16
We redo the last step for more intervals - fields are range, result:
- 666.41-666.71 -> 15.9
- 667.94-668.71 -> 15.8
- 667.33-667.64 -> 15.4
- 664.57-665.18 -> 16.3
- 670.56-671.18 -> 16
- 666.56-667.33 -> 15.7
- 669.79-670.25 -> 16.2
